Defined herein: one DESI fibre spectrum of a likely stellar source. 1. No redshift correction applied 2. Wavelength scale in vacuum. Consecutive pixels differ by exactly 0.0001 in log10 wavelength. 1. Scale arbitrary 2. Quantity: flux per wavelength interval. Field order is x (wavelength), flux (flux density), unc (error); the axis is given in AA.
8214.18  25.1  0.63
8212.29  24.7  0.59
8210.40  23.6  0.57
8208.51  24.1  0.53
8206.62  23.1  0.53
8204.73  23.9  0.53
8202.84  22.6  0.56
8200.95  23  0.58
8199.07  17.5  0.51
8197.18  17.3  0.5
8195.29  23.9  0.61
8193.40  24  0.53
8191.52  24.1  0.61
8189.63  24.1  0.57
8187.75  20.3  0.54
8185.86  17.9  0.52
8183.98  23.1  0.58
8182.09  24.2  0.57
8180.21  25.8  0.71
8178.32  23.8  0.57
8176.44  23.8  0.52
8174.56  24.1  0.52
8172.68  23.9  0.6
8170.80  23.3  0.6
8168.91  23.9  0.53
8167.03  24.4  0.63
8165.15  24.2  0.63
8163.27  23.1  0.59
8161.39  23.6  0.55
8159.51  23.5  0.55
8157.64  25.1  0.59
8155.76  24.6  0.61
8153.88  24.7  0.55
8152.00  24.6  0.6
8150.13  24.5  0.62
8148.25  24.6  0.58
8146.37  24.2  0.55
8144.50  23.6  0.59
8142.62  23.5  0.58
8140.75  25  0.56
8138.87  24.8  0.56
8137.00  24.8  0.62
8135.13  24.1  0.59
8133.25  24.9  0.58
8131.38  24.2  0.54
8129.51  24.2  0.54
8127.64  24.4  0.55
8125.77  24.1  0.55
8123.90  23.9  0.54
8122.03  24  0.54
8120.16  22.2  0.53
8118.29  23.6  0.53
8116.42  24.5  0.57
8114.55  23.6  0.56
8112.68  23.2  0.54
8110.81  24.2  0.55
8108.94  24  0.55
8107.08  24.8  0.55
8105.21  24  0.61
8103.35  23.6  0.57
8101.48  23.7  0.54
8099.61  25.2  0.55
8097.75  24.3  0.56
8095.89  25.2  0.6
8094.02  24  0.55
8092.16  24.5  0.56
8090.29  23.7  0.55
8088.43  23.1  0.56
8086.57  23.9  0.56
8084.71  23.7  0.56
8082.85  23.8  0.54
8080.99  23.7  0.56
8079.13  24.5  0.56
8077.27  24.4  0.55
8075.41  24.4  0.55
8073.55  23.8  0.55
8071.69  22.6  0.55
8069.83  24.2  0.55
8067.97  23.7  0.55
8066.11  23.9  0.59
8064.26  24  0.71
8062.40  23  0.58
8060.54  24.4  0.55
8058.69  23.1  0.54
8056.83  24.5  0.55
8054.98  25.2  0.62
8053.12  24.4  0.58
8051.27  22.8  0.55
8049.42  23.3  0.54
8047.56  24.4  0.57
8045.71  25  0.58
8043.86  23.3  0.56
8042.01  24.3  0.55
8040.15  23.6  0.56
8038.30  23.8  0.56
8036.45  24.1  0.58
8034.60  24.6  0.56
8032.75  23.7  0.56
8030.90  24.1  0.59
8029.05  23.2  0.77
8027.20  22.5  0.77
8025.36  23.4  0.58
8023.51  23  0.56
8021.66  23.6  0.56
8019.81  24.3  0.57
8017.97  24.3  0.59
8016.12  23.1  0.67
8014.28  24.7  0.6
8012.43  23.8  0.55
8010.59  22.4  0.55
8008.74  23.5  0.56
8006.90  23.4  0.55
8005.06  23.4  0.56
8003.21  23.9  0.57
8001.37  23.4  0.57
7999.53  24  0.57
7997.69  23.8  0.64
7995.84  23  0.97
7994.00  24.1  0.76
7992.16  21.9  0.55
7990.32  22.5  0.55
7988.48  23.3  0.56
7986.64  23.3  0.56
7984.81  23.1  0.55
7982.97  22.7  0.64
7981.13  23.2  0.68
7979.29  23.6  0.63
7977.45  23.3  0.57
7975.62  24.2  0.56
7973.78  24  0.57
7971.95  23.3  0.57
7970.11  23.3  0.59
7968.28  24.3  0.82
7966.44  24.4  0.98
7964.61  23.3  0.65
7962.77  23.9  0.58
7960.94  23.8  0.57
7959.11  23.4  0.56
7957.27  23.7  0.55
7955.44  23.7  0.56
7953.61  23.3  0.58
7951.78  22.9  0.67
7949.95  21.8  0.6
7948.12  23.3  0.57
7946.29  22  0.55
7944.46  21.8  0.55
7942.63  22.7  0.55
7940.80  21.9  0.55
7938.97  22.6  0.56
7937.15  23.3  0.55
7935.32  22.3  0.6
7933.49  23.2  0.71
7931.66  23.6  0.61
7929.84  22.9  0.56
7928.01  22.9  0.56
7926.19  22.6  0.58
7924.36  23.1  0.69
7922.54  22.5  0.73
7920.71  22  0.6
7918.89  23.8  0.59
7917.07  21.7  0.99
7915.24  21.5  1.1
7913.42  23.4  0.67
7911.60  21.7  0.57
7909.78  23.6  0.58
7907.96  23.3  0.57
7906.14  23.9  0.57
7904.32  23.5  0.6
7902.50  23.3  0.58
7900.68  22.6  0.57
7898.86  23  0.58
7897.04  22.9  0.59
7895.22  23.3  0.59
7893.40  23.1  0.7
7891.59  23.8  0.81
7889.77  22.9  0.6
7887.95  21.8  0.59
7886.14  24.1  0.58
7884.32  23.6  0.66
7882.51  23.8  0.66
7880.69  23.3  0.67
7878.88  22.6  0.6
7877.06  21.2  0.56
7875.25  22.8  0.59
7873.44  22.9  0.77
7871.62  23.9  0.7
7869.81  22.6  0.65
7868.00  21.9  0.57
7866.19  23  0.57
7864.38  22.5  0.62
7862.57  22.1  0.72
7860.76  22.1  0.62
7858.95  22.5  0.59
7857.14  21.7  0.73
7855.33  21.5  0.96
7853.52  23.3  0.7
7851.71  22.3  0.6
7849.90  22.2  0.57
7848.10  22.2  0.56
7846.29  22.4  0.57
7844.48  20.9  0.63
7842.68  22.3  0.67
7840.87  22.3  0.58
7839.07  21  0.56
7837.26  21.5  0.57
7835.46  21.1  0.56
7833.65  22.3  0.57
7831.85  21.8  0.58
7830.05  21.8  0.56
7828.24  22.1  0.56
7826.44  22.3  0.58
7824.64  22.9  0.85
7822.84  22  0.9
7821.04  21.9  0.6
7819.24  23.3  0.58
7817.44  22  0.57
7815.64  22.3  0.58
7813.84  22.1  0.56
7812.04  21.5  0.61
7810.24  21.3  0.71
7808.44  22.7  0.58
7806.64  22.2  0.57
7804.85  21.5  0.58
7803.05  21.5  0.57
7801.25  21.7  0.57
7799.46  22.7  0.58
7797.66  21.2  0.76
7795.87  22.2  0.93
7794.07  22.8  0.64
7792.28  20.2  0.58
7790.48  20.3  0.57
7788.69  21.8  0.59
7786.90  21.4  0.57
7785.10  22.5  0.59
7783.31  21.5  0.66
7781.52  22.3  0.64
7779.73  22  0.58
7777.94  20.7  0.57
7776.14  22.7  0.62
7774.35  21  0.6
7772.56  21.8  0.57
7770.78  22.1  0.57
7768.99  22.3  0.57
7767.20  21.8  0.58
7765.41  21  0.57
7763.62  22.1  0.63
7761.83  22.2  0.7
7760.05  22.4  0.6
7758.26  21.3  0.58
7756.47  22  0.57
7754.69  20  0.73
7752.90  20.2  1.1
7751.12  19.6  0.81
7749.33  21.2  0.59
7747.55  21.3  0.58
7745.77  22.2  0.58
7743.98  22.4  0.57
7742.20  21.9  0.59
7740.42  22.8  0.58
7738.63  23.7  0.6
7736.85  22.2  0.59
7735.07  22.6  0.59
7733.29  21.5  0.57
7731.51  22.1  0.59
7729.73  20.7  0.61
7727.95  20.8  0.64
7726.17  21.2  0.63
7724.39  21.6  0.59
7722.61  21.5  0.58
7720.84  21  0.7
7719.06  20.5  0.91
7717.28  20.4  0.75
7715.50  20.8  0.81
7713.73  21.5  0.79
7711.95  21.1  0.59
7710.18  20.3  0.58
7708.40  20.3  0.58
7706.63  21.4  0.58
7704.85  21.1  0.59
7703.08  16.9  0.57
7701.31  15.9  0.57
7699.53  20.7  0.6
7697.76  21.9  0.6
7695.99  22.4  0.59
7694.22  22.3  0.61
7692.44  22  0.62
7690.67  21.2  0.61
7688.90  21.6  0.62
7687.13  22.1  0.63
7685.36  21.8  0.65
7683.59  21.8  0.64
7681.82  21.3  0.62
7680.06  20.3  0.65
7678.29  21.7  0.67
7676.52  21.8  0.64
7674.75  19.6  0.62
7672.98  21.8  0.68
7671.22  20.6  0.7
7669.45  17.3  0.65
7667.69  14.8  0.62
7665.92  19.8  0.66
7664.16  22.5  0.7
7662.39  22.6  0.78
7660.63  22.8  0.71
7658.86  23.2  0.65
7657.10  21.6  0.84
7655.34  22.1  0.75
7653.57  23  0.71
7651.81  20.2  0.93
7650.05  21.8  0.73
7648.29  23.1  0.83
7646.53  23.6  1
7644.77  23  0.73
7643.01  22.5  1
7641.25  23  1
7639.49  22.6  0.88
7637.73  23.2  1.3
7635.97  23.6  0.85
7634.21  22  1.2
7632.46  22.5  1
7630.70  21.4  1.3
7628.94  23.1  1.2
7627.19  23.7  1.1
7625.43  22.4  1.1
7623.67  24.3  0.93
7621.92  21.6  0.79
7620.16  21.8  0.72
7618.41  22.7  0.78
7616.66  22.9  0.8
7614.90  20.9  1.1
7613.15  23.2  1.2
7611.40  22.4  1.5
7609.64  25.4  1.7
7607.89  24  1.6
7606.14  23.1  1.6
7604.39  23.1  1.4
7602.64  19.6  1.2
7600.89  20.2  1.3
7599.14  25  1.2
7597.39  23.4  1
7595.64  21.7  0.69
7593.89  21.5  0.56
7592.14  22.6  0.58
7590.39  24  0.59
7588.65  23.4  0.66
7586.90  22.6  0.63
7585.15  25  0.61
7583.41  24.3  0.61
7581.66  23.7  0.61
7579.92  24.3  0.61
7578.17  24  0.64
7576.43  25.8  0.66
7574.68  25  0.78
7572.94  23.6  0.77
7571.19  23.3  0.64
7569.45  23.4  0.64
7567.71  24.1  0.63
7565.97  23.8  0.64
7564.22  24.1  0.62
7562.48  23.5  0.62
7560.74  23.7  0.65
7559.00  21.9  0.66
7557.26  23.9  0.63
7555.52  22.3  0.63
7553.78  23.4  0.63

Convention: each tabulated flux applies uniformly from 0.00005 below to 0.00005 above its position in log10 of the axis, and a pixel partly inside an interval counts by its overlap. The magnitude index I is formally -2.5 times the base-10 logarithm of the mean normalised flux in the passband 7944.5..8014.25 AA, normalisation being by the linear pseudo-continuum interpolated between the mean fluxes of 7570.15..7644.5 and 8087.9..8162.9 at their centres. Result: 0.023 mag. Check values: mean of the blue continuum 23.1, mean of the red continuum 24.2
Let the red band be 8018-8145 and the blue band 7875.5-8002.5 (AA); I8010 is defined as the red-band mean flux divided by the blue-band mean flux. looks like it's 1.04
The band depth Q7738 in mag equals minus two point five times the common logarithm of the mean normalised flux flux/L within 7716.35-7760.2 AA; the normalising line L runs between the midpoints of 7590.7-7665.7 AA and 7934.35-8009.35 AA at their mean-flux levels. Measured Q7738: 0.06 mag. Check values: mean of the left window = 22.6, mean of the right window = 23.2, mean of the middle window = 21.5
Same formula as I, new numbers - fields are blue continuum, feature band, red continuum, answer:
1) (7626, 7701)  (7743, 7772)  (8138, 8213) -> 0.03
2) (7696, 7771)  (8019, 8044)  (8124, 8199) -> -0.04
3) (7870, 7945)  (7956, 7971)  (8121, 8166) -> -0.02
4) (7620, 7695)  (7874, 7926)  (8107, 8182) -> 0.00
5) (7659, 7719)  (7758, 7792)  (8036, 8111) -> -0.01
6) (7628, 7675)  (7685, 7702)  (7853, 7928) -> 0.04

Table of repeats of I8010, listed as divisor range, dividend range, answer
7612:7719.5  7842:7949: 1.05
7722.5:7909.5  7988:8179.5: 1.08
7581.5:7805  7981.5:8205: 1.09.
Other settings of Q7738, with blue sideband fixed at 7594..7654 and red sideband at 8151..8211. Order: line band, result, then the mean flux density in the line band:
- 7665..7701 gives 0.10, 20.8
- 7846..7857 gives 0.03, 22.3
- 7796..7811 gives 0.05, 21.9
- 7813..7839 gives 0.04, 22.1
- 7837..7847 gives 0.06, 21.7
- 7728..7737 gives 0.05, 21.7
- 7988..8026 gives -0.02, 23.5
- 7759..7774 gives 0.04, 21.9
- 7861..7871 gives 0.02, 22.5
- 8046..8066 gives -0.04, 23.9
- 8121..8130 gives -0.04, 24.1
